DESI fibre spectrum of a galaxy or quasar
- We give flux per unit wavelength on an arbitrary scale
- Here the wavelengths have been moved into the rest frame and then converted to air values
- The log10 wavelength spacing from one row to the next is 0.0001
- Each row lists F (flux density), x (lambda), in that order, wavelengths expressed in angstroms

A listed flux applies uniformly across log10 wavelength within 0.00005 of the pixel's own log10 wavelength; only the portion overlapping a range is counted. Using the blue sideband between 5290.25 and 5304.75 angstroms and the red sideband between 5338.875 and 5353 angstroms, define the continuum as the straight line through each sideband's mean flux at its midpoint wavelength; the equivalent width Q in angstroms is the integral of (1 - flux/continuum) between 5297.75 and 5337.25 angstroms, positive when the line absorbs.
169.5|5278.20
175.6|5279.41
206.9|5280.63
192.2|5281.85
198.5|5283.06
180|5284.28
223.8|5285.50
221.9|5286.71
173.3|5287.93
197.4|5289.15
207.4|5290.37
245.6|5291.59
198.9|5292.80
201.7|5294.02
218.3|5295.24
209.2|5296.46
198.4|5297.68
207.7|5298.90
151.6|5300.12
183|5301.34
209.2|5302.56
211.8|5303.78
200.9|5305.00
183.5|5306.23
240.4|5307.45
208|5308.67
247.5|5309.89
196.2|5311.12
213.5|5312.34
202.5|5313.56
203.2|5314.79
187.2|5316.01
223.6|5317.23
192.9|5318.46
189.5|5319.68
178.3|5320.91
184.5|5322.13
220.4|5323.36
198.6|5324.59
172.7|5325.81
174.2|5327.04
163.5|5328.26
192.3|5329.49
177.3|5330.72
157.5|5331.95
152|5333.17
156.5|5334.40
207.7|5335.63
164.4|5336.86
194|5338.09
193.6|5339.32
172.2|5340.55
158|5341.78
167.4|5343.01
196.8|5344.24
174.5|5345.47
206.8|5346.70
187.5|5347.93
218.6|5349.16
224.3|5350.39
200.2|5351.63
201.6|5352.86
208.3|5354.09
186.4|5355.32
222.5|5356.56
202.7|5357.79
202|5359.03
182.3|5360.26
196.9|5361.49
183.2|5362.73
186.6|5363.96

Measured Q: 1.2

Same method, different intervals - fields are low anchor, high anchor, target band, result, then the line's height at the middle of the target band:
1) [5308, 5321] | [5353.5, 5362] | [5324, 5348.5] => 2.9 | 203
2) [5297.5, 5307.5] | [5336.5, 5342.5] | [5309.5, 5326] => -1.1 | 188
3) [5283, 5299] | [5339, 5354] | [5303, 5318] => -0.6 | 201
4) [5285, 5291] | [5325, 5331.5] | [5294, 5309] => -0.5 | 195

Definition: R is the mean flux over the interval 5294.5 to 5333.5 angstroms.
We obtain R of 196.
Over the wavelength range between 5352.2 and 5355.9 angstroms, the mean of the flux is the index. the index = 199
